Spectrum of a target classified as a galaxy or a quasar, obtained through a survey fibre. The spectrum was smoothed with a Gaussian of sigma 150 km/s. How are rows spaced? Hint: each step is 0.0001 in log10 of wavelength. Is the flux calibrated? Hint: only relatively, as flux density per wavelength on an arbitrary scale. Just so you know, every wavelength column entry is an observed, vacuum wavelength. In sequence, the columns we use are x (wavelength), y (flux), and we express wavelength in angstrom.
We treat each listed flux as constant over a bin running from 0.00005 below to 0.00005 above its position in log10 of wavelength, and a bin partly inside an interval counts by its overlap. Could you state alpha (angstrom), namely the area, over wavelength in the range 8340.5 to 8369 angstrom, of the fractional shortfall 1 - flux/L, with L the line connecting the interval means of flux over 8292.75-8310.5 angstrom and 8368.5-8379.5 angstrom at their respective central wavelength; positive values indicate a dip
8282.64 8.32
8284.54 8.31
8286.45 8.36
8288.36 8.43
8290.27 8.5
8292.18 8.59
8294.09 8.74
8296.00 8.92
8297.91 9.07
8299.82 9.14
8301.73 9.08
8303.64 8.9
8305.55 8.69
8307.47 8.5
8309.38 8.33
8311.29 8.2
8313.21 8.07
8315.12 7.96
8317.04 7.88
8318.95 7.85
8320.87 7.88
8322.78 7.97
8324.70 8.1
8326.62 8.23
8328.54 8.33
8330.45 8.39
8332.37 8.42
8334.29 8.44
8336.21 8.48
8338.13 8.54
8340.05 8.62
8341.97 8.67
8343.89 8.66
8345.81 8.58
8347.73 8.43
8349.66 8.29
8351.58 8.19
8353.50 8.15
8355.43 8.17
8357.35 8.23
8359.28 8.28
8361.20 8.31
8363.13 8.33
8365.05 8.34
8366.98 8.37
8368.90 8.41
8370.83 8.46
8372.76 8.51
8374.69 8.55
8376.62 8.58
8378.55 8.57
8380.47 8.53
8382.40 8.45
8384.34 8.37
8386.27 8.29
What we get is 0.8 angstrom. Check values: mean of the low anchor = 8.81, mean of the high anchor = 8.51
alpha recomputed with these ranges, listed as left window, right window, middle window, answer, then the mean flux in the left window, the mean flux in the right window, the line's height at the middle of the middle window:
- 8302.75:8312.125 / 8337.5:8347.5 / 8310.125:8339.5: 1.3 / 8.53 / 8.61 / 8.57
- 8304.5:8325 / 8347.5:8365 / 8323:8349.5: -0.8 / 8.13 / 8.26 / 8.2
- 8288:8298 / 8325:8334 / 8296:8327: 0.5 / 8.69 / 8.33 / 8.51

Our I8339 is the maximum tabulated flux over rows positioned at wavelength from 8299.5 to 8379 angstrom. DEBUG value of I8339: 9.14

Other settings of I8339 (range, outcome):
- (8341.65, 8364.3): 8.67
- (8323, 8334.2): 8.42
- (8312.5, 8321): 8.07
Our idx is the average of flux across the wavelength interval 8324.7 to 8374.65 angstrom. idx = 8.39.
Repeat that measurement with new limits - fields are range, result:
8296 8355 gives 8.41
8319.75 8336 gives 8.23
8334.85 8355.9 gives 8.44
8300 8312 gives 8.66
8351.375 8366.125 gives 8.25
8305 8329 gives 8.14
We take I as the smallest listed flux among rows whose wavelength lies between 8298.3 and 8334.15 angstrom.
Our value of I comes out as 7.85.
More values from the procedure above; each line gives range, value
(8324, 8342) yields 8.1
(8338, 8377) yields 8.15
